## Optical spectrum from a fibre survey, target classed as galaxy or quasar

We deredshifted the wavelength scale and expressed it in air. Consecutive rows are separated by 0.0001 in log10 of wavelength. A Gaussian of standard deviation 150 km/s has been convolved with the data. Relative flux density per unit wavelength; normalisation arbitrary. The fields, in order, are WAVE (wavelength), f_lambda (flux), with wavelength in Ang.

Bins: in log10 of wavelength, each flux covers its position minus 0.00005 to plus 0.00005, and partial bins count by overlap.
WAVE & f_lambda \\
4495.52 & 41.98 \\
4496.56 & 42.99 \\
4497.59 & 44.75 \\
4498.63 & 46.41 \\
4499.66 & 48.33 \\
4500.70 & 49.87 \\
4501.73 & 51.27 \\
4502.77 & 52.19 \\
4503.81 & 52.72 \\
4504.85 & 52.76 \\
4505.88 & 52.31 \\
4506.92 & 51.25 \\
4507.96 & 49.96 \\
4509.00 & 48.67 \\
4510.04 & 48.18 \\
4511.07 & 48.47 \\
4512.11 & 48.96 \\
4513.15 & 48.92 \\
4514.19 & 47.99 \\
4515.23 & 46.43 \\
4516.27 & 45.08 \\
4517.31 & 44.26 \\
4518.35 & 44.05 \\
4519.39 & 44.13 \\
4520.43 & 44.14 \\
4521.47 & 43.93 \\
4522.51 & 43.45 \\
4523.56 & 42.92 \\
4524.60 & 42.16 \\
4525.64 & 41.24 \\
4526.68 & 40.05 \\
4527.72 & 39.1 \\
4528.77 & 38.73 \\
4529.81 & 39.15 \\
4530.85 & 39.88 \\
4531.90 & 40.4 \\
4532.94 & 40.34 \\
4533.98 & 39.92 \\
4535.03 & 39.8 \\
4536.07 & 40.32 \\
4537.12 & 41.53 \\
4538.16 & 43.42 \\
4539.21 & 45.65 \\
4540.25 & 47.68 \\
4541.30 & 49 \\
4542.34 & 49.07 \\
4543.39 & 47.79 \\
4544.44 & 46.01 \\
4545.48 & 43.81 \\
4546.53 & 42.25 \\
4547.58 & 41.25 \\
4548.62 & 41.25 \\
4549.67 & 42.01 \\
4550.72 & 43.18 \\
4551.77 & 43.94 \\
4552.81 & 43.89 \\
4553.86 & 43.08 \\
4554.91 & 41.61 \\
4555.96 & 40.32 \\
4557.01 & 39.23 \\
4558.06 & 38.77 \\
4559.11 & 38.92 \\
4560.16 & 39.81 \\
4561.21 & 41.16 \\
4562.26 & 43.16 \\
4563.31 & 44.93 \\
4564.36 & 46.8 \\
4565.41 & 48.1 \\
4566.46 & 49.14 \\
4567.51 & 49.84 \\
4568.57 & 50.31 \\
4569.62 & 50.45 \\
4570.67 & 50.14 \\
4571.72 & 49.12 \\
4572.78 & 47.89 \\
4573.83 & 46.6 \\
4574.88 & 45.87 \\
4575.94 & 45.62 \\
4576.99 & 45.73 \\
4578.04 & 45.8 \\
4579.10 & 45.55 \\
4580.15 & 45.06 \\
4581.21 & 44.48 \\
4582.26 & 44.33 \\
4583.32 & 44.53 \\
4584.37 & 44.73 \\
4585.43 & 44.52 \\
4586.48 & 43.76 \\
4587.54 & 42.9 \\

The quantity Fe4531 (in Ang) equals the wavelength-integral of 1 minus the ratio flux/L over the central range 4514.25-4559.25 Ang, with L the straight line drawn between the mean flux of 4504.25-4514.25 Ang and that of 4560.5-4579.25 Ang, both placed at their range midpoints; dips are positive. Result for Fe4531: 5.4 Ang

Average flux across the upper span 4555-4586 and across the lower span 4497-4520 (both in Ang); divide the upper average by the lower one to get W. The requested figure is 0.93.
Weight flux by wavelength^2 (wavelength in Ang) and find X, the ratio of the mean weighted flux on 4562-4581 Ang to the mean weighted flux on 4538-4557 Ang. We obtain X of 1.08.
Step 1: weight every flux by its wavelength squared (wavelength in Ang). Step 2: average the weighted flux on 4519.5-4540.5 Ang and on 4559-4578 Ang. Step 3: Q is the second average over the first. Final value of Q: 1.13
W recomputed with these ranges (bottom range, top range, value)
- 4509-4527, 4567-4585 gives 1.04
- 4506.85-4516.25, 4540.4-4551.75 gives 0.92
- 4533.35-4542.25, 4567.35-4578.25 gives 1.10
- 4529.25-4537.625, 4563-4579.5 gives 1.19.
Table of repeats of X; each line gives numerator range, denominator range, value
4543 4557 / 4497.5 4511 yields 0.88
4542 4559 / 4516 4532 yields 1.03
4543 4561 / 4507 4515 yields 0.88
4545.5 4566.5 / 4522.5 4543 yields 1.02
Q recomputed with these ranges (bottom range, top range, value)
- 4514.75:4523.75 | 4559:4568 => 1.03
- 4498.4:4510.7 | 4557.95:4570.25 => 0.92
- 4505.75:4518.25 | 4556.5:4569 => 0.94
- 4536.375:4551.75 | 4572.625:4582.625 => 1.04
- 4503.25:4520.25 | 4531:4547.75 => 0.91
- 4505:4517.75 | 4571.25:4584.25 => 0.97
